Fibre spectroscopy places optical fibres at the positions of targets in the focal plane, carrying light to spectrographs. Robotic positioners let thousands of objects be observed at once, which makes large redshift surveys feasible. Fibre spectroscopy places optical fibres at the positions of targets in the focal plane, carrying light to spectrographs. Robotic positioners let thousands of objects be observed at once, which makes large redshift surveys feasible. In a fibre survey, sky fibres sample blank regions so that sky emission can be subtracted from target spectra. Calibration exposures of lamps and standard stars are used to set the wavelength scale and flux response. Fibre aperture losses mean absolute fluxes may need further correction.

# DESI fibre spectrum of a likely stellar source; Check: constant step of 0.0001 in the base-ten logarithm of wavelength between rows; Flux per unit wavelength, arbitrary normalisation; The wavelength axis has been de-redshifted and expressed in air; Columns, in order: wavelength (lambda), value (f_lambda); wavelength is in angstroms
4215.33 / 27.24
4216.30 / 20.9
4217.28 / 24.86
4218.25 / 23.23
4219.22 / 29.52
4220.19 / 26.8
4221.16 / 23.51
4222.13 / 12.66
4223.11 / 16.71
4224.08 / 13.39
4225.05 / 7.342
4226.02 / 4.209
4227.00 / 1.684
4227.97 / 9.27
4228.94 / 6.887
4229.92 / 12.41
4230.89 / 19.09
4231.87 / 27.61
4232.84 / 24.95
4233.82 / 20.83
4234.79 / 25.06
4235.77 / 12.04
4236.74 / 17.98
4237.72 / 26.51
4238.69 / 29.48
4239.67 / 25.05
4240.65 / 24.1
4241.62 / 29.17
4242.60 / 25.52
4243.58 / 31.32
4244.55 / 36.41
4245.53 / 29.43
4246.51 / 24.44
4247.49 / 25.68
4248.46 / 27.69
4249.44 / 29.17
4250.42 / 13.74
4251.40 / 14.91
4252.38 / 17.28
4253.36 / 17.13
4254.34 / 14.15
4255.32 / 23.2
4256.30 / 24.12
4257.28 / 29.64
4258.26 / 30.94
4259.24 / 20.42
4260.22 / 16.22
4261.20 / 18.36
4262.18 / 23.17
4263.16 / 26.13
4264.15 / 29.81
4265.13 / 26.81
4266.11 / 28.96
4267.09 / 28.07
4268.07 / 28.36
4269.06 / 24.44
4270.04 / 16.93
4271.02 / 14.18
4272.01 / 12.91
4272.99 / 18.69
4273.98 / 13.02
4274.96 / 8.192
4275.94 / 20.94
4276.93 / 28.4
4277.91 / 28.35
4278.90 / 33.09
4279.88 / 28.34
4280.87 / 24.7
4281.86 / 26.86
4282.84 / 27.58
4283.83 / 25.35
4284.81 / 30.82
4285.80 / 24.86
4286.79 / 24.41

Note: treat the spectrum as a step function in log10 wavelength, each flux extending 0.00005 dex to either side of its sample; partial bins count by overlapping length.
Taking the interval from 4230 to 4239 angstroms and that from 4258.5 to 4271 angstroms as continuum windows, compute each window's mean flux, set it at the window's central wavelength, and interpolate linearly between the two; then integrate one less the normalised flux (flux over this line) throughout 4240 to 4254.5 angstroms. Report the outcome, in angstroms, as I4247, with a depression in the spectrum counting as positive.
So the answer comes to -1.0 angstroms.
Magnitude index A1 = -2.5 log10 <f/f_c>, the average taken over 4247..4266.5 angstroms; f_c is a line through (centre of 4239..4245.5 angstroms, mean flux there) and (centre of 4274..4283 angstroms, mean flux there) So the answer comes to 0.18 mag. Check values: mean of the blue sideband 28.7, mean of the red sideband 24.5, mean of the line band 22.8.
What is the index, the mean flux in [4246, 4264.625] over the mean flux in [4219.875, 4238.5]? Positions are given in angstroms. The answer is 1.37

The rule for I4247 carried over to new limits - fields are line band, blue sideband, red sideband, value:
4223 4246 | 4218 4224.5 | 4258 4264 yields 1.7 angstroms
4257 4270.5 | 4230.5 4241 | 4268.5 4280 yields -2.4 angstroms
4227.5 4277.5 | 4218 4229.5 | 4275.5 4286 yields -4.2 angstroms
